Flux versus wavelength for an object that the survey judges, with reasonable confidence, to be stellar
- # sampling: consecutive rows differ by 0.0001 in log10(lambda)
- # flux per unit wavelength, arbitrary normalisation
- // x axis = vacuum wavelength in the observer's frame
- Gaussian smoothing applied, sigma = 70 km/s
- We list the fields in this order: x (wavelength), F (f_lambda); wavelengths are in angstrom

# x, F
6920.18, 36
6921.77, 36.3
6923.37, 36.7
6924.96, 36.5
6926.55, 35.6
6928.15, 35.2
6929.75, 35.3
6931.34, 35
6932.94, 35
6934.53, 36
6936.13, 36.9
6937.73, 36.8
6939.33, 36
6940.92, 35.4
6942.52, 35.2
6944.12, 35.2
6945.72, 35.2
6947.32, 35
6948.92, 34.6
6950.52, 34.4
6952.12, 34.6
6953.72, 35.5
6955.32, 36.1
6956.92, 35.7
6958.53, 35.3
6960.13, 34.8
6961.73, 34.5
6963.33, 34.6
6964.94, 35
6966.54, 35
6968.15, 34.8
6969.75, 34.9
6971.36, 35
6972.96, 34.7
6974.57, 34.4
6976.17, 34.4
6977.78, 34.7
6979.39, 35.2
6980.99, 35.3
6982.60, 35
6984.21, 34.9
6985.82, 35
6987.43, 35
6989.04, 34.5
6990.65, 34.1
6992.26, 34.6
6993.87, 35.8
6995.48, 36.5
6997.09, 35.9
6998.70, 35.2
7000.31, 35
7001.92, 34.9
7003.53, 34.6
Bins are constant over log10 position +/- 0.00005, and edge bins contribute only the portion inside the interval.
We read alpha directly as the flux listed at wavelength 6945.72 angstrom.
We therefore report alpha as 35.2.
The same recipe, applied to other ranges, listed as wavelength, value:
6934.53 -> 36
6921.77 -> 36.3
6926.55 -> 35.6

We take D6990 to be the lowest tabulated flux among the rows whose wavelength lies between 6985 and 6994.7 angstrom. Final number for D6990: 34.1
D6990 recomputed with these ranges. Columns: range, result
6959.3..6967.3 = 34.5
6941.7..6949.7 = 34.6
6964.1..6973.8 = 34.7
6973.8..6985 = 34.4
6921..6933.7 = 35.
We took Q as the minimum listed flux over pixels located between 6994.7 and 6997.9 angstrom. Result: 35.9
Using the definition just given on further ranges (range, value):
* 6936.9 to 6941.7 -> 35.4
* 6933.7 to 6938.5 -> 36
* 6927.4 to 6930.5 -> 35.2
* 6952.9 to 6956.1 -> 35.5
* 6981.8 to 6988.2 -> 34.9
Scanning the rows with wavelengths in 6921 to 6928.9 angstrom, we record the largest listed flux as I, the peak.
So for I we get 36.7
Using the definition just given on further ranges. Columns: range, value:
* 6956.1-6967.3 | 35.7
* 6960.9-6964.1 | 34.6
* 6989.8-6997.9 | 36.5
